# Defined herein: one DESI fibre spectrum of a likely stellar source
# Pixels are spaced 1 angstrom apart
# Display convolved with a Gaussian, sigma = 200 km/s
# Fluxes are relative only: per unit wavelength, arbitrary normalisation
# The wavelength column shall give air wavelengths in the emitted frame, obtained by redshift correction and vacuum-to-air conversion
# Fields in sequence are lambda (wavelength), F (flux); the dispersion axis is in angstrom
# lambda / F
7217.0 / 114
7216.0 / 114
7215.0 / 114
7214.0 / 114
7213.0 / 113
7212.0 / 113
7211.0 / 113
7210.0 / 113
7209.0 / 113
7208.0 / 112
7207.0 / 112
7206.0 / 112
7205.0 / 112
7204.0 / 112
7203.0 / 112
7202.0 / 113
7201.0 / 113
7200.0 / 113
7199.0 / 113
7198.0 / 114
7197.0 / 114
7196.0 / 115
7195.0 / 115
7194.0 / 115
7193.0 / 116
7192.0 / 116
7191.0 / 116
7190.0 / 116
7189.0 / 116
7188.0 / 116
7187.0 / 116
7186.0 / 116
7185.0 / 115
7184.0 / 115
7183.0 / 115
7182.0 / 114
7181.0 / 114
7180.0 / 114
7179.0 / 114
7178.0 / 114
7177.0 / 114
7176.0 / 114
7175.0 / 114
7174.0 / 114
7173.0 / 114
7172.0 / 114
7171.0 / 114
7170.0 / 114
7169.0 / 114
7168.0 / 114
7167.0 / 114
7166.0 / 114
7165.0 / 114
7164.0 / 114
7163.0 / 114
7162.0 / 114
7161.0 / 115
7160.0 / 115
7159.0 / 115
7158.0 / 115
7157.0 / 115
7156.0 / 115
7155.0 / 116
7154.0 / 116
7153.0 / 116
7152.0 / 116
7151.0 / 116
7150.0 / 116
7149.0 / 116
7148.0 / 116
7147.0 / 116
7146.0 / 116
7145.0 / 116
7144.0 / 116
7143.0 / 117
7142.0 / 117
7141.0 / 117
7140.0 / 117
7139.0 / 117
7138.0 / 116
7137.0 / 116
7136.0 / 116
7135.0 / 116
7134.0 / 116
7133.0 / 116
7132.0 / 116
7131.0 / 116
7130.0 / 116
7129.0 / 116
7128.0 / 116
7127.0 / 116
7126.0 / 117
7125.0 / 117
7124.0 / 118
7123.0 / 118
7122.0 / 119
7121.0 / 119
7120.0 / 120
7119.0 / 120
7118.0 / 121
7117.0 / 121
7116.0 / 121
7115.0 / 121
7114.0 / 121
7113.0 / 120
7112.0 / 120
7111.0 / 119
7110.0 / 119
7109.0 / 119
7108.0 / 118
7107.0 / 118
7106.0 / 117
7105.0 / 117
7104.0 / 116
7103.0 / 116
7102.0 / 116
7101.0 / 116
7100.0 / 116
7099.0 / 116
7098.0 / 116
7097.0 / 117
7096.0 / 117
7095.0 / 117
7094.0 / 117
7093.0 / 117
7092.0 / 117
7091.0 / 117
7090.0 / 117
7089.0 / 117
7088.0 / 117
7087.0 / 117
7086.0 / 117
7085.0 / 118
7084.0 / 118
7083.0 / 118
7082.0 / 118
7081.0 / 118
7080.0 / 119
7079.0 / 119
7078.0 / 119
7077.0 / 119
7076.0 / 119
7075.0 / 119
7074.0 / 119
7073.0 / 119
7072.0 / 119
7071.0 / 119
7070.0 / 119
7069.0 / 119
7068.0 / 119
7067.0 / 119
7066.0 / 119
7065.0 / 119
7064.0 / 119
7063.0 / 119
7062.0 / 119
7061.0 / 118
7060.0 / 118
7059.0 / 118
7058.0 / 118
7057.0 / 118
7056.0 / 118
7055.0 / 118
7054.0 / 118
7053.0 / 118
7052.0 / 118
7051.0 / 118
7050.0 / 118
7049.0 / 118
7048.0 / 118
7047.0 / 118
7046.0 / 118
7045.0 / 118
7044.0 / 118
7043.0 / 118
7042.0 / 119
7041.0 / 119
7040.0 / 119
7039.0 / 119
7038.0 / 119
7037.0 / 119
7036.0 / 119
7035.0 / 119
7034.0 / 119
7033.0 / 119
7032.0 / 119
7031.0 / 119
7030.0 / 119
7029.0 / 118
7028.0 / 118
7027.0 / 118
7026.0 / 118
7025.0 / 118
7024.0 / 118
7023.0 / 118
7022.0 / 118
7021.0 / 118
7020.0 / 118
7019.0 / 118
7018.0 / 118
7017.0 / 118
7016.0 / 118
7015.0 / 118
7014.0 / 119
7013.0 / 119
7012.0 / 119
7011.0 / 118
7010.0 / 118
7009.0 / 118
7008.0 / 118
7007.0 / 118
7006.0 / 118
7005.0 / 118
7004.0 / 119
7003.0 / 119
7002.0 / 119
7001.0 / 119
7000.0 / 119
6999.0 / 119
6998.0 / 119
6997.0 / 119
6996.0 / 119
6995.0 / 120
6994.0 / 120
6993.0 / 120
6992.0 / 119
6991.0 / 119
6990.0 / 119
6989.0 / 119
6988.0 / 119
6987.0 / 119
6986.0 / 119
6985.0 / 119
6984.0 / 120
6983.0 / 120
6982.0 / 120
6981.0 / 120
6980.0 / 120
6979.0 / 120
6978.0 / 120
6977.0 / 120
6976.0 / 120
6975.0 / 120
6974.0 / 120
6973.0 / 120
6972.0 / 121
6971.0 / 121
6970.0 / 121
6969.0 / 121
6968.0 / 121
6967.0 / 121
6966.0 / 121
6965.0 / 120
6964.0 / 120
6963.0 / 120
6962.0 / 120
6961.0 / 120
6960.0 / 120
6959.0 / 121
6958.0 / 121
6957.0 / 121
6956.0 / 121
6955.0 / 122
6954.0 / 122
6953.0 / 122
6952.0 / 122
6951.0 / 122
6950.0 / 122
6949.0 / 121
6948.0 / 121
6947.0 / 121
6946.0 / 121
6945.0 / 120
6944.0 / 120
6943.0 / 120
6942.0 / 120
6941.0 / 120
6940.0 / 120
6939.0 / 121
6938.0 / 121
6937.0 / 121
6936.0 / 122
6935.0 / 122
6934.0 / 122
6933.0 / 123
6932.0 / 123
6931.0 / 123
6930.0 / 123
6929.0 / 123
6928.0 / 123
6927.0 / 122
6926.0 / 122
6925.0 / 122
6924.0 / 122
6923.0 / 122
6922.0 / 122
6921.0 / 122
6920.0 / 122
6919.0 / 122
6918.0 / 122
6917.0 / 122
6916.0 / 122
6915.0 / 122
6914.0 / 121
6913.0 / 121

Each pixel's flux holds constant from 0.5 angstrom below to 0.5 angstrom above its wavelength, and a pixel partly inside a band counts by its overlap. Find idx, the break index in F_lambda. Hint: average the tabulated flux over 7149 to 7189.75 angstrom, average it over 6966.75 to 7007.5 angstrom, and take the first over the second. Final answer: 0.96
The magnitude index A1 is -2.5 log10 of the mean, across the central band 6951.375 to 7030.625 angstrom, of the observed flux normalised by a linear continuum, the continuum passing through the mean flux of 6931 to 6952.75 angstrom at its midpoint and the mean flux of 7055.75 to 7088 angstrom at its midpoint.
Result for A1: 0.01 mag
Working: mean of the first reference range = 121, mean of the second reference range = 119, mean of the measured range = 119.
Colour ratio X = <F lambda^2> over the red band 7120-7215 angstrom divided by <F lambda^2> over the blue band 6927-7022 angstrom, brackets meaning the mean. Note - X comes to 1.01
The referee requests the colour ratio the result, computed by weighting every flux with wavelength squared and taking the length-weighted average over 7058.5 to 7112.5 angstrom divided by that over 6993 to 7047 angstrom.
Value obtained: 1.01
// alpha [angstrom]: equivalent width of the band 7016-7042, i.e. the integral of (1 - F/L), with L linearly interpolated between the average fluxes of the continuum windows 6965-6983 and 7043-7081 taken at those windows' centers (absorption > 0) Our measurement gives 0.2 angstrom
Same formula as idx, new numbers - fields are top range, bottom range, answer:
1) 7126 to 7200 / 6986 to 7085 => 0.97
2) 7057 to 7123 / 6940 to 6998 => 0.98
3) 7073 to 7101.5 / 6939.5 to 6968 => 0.97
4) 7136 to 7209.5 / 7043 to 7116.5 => 0.97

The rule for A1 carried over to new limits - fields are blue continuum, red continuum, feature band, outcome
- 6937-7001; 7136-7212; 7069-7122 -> -0.013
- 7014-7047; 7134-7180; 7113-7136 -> -0.019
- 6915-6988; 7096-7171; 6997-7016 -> 0.011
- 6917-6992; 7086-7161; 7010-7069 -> 0.005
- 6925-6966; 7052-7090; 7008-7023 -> 0.013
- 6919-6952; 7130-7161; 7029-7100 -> -0.001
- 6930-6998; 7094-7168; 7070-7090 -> -0.003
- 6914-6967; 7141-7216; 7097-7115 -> -0.010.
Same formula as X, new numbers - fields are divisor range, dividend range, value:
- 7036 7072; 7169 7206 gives 1.00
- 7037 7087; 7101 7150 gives 1.01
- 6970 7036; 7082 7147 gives 1.02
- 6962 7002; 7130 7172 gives 1.01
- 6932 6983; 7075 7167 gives 1.01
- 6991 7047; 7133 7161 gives 1.01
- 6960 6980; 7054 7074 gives 1.01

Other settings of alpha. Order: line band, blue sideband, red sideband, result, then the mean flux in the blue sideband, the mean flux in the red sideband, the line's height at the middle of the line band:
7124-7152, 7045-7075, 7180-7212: -0.1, 118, 114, 116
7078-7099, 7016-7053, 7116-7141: 0.1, 118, 117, 118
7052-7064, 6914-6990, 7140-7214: 0.0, 121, 115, 118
